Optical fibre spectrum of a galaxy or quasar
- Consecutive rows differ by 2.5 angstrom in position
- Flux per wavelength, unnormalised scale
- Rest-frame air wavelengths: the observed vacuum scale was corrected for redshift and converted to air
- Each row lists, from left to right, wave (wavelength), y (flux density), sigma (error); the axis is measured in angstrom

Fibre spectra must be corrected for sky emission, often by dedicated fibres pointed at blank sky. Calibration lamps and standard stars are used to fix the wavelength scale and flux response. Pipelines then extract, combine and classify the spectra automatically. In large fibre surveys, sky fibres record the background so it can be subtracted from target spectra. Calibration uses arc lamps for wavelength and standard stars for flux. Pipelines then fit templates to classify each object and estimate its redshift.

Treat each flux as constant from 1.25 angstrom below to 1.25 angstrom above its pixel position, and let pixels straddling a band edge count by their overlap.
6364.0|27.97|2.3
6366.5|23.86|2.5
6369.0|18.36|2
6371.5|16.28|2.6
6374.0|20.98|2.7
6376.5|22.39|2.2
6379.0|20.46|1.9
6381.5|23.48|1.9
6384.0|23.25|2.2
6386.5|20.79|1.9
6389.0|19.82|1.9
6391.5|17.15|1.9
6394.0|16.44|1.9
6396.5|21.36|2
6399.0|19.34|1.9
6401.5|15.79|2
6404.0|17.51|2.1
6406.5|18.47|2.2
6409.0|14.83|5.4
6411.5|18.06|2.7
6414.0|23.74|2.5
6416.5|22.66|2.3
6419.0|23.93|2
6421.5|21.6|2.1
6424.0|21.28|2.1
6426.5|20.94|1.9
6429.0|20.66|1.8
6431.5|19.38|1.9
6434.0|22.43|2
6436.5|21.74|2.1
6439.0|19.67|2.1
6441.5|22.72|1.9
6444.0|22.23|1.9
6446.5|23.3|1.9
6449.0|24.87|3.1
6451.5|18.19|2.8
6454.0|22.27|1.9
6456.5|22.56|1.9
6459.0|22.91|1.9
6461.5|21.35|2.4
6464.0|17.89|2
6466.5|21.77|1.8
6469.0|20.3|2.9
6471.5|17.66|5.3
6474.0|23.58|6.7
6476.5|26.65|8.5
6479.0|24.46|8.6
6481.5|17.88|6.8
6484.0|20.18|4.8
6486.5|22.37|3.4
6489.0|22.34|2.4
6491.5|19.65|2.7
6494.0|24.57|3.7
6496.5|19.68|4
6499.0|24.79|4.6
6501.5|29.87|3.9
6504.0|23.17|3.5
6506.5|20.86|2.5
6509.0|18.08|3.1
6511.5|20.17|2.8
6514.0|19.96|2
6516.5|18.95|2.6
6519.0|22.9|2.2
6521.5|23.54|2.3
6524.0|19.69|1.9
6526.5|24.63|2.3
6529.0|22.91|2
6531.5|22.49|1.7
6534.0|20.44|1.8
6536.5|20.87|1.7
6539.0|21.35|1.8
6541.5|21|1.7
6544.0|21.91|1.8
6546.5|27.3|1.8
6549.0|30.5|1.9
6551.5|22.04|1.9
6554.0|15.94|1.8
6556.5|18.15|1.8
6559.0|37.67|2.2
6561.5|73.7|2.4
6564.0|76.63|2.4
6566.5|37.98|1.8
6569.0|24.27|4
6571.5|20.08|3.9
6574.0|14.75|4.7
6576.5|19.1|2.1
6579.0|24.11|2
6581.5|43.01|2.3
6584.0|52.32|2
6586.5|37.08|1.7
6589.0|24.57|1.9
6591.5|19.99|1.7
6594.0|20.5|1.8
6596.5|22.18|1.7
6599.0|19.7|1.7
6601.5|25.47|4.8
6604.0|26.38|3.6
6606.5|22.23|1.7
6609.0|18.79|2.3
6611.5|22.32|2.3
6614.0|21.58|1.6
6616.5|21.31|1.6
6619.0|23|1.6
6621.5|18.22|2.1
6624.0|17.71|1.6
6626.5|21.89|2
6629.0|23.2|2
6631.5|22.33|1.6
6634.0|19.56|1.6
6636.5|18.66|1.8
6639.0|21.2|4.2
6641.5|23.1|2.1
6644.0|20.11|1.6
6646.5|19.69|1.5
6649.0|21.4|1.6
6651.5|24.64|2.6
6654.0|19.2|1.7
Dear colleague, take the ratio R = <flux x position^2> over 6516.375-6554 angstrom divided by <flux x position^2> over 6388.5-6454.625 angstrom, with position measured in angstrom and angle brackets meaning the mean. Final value 1.1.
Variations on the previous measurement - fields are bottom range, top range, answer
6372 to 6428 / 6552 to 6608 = 1.60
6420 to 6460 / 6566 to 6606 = 1.29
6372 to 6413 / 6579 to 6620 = 1.44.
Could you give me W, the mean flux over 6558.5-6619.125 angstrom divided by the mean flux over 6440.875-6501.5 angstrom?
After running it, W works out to 1.36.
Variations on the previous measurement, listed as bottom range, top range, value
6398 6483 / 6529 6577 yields 1.37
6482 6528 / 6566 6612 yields 1.18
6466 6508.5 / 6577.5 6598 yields 1.36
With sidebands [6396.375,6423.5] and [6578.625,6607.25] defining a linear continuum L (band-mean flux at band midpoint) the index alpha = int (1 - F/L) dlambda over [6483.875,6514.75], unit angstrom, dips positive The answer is 2.4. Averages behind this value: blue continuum 19.7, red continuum 28.4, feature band 22.1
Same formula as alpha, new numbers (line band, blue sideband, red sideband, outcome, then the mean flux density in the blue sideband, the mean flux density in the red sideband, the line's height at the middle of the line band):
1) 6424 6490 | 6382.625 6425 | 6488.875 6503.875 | 1.1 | 19.8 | 23.5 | 21.9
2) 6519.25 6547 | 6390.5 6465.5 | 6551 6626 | 3.5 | 20.5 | 28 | 25.4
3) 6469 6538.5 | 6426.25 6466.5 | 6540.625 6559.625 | 2.8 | 21.5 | 23.9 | 22.8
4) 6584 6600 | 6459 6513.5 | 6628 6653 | -3.6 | 21.8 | 21.3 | 21.5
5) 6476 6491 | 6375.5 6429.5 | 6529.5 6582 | 1.7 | 20.2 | 28.9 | 24.8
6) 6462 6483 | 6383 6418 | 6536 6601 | 2.1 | 19.2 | 29.5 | 23.7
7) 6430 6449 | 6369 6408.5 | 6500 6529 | -1.2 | 19.4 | 22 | 20.5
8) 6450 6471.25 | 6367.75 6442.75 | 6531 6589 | 2.7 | 20.2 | 30.5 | 23.9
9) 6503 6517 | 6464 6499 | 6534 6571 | 2.9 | 21.6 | 31.5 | 25.6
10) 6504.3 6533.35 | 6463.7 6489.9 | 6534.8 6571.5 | 6.1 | 21.5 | 31.5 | 27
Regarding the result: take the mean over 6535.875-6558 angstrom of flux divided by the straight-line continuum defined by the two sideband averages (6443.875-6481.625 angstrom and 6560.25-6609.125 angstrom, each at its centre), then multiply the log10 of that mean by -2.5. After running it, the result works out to 0.263 mag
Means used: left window 21.8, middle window 22.3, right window 31.4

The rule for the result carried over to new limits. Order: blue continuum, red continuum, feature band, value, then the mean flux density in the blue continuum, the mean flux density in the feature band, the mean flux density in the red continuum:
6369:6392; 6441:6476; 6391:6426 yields 0.08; 20.5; 19.5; 21.6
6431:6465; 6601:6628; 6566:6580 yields -0.05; 21.6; 22.6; 21.6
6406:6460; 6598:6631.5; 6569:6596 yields -0.25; 21.3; 27.2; 21.7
